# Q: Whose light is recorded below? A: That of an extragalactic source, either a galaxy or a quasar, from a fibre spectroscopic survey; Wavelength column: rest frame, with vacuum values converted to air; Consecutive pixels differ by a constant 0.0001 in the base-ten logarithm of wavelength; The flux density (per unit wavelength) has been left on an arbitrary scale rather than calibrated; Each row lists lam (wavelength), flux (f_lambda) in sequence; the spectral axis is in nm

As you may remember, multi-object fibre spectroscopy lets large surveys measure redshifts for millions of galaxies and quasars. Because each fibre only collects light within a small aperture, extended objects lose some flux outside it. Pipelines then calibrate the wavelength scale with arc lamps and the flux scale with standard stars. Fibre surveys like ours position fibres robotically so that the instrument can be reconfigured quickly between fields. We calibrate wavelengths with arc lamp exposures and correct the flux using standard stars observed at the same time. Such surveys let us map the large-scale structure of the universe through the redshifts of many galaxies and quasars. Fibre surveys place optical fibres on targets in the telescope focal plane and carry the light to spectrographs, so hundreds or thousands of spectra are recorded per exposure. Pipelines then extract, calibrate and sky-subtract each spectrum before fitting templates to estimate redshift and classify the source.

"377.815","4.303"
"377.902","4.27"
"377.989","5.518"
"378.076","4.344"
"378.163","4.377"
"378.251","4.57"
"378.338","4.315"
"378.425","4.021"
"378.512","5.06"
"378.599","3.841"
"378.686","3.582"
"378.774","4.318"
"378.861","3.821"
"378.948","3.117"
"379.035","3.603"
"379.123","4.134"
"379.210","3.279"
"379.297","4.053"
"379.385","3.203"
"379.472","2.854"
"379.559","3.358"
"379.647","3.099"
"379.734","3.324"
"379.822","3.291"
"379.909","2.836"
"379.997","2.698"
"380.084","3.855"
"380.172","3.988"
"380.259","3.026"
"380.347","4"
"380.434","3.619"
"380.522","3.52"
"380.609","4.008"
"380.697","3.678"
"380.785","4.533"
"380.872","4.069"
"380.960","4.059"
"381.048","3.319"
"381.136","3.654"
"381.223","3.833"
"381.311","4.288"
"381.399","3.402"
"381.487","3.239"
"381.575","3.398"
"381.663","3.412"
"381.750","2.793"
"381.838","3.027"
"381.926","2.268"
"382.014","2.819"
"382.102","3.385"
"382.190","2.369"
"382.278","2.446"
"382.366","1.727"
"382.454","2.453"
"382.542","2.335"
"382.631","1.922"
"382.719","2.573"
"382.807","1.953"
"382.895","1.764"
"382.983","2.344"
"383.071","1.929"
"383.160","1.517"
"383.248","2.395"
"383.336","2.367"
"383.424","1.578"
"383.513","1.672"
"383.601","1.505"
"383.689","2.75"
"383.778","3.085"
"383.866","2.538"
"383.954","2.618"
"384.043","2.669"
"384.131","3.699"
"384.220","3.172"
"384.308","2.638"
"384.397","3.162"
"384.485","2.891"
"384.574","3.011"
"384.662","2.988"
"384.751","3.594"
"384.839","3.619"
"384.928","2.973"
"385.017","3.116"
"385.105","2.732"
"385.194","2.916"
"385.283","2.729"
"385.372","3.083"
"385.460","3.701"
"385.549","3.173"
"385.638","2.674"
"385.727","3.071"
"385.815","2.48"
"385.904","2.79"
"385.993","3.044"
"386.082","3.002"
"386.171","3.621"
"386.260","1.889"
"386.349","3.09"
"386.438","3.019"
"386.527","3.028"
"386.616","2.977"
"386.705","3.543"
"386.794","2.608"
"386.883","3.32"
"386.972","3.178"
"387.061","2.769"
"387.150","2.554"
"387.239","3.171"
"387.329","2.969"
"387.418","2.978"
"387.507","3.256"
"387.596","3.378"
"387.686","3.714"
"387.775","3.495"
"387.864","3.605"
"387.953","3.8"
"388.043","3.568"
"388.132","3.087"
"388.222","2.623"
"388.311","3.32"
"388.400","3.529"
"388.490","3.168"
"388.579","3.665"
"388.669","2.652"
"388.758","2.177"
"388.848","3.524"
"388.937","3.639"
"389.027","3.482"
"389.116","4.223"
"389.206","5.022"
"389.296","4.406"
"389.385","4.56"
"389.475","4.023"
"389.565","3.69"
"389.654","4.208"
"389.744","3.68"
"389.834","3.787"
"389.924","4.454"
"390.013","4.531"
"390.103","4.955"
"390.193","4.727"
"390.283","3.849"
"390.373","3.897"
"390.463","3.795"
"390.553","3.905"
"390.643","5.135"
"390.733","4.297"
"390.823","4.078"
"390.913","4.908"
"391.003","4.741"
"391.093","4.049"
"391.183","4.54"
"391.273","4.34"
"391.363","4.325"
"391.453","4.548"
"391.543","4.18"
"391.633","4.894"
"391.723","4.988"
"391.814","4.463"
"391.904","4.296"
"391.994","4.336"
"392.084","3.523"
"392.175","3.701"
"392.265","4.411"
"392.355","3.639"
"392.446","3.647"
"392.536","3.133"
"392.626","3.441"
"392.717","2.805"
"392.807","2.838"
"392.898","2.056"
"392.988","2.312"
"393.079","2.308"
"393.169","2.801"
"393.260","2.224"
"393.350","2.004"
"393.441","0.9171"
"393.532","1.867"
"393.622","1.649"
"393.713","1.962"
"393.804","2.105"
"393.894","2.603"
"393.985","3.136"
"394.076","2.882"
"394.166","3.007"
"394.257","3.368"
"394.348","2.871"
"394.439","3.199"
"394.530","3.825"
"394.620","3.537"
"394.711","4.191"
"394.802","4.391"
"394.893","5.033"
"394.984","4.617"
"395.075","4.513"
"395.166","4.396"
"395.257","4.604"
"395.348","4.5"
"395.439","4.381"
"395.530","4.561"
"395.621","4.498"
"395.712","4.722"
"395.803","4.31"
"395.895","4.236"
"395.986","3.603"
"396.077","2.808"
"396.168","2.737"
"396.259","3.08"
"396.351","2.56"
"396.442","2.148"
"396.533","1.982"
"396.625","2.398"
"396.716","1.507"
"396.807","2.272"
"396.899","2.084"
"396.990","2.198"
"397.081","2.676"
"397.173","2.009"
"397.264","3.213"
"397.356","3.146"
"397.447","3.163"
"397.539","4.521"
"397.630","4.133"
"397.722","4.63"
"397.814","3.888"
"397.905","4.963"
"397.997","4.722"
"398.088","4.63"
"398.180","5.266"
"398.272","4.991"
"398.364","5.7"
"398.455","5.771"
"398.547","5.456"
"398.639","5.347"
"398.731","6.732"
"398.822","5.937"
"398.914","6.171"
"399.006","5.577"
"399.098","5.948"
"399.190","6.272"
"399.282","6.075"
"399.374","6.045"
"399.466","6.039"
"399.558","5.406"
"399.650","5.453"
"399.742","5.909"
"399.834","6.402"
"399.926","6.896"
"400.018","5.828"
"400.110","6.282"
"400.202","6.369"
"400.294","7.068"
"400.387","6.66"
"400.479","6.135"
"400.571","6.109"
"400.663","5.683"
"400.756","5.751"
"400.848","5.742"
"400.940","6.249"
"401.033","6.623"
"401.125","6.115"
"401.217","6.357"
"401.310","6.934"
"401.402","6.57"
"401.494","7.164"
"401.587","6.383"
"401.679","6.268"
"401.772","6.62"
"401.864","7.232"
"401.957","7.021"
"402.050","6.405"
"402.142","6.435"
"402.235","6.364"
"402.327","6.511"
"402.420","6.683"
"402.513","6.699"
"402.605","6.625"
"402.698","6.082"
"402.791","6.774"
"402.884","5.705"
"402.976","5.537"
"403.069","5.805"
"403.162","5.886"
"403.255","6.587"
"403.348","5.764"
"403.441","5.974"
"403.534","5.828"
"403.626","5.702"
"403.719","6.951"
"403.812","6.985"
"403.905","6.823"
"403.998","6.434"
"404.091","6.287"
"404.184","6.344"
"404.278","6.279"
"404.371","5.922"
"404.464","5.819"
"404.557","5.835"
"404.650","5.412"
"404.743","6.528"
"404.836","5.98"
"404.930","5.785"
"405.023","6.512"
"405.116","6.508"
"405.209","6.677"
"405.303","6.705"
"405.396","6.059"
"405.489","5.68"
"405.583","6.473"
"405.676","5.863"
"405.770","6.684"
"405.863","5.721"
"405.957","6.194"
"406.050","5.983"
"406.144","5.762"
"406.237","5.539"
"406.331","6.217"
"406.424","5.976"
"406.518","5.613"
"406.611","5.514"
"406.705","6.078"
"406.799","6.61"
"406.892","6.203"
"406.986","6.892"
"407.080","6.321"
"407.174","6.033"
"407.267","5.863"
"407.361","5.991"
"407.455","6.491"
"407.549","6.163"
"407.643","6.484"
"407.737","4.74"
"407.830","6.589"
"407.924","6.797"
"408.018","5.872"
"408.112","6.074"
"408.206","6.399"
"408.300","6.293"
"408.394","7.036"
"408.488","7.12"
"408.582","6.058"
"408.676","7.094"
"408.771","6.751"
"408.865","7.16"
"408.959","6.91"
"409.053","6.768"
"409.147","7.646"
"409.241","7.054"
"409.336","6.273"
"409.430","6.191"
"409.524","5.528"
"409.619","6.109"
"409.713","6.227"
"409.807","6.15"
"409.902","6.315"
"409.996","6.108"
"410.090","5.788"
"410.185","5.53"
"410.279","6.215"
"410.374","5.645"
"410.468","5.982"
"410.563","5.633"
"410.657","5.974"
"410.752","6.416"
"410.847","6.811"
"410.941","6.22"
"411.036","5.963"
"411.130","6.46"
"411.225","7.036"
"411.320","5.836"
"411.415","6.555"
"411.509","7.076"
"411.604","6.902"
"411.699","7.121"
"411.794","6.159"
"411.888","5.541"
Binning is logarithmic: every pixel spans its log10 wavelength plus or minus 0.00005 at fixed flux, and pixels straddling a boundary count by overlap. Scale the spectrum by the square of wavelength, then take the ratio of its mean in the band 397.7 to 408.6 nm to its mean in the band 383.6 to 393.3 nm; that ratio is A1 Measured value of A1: 1.9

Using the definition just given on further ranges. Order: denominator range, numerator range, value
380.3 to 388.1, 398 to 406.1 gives 2.26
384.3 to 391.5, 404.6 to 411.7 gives 1.97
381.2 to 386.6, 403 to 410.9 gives 2.52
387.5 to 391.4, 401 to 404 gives 1.75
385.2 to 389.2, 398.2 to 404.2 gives 2.11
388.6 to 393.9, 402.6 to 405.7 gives 1.81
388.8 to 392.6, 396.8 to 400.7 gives 1.28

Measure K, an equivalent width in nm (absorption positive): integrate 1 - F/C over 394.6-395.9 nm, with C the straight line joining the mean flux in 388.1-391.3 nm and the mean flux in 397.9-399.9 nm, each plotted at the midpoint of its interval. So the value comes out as 0.14 nm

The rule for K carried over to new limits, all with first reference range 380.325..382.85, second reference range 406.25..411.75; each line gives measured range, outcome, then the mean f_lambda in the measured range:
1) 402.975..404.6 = -0.13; 6.17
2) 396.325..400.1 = 0.40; 4.57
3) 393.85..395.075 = 0.27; 3.62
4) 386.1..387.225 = 0.23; 2.97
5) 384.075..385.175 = 0.12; 3.12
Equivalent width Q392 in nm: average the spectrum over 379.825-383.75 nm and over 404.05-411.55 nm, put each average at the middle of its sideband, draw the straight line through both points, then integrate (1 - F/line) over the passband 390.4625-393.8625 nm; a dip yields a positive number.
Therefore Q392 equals 0.58 nm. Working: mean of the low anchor 2.92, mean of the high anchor 6.24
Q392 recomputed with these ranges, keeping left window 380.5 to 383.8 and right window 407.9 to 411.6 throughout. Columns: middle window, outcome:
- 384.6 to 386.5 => 0.14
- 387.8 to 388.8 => 0.11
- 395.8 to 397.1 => 0.56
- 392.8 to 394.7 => 0.77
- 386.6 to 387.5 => 0.11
